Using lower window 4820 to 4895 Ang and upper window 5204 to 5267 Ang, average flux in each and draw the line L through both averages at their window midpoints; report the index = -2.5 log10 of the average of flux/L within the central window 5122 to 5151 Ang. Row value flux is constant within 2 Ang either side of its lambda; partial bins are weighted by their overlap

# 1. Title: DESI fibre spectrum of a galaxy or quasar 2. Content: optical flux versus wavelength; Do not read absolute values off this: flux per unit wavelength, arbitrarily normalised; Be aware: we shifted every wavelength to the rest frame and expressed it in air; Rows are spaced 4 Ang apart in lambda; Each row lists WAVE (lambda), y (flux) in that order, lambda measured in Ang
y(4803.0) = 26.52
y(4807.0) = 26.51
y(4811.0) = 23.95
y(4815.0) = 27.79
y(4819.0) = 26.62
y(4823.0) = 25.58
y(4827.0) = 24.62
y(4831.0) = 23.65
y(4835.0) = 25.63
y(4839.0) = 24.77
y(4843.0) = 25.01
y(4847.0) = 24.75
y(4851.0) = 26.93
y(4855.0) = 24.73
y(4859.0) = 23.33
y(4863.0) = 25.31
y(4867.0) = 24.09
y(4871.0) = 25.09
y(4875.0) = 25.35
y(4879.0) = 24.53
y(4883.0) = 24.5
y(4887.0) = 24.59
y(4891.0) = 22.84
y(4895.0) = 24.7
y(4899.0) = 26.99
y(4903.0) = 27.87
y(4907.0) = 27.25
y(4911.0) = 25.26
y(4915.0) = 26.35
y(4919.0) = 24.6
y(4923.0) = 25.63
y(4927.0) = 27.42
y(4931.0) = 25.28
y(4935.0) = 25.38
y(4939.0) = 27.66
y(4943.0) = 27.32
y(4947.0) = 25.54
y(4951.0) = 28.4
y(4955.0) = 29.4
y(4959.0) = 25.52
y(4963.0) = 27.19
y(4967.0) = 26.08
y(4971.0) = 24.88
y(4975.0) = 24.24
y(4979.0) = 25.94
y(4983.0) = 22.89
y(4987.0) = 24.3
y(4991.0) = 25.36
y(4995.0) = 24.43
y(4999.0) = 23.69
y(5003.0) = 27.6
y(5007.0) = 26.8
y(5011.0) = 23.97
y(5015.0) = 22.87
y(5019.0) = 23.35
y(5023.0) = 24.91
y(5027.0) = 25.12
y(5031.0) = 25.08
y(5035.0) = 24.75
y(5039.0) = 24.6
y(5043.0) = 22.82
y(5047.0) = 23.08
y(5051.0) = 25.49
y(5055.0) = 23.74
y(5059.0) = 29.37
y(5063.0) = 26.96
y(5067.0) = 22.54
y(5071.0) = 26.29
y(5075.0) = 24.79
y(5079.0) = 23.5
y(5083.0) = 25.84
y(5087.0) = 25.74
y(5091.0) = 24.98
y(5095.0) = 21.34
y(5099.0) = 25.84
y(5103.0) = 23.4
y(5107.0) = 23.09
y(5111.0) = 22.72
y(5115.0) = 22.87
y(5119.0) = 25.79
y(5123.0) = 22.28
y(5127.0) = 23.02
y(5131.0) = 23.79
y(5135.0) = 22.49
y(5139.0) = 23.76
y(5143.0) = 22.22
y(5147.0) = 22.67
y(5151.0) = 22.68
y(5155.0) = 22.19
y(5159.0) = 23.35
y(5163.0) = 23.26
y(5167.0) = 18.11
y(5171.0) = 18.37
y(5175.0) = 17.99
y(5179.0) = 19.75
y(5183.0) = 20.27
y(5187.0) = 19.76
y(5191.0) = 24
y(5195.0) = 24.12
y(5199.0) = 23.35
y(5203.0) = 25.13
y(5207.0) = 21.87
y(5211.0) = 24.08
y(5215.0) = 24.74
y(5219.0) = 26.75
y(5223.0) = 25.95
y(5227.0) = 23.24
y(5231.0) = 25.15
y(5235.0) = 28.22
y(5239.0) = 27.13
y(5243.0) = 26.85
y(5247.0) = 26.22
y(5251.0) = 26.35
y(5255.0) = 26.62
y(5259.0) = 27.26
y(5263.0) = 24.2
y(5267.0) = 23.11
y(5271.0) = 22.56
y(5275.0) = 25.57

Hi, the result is 0.110 mag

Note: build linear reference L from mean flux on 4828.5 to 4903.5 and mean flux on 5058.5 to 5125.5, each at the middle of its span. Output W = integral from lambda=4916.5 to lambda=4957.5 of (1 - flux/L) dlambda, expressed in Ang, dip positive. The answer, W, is -3.1 Ang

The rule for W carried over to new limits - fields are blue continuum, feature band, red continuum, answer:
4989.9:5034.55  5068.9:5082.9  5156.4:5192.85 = -1.11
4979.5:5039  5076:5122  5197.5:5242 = 1.46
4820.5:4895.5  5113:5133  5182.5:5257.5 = 1.02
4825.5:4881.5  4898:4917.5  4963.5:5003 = -1.42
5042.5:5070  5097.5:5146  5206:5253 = 3.55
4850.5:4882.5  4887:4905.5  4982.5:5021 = -0.58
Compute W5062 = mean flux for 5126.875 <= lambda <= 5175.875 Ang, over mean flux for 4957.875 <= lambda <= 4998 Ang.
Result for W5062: 0.87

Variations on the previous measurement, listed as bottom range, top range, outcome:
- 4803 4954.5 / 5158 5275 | 0.93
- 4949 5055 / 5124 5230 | 0.90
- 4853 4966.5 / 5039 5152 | 0.93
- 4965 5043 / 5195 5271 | 1.02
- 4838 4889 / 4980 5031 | 0.99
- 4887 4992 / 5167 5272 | 0.92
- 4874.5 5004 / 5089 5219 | 0.88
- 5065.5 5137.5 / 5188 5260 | 1.06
